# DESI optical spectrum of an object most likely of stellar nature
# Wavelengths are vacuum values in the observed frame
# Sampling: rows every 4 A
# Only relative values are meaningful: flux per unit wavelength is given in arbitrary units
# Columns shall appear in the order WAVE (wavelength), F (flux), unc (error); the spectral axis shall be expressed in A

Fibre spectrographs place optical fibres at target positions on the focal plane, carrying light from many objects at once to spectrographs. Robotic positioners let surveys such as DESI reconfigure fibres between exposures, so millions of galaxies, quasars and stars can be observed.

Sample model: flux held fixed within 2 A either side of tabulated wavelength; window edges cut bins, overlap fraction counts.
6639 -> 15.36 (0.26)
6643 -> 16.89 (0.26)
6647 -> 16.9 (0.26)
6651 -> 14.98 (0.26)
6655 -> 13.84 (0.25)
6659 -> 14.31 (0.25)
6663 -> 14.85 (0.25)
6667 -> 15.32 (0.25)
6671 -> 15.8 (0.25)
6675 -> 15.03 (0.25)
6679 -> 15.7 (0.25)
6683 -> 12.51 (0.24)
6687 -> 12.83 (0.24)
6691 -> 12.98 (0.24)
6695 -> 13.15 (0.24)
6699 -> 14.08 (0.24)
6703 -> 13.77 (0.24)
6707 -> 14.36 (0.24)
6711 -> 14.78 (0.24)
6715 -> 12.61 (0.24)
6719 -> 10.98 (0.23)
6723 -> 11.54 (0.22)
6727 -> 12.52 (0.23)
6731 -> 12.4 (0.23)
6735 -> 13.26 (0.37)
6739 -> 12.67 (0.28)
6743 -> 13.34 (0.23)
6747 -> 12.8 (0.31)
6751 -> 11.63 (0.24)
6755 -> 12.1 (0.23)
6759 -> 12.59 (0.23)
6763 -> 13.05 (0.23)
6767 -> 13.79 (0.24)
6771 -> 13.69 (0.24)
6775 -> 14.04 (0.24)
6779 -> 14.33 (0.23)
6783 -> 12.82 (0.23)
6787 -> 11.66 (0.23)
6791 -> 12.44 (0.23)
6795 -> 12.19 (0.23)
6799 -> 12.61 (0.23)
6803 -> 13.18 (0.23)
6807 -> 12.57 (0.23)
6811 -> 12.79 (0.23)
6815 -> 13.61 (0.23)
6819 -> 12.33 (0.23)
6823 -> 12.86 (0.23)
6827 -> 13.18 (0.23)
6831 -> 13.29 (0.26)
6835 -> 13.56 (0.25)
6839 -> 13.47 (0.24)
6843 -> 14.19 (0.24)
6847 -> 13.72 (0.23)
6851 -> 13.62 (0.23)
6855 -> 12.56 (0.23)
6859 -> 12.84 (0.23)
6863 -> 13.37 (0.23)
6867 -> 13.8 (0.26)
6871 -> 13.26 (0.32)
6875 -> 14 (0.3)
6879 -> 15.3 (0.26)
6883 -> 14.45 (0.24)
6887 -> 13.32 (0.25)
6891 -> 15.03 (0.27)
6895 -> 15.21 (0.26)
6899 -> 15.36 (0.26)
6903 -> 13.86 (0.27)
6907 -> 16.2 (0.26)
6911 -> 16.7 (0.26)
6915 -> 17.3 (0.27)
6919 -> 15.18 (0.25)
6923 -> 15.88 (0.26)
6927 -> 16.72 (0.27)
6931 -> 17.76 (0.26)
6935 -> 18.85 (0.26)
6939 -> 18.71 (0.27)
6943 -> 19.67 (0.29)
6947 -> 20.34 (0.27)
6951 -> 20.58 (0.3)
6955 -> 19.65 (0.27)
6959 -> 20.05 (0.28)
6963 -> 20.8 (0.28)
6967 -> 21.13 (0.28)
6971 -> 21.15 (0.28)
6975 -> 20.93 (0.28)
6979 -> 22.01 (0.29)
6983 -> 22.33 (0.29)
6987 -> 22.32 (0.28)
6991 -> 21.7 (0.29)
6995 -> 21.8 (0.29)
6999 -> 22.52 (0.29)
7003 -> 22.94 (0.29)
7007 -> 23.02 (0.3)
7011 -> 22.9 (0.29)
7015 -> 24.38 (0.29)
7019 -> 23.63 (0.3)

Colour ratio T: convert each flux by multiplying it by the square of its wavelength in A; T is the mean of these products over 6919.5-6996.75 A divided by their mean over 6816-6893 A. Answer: 1.52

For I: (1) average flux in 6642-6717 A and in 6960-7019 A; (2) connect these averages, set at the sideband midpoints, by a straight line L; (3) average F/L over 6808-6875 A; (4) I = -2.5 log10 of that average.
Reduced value 0.36 mag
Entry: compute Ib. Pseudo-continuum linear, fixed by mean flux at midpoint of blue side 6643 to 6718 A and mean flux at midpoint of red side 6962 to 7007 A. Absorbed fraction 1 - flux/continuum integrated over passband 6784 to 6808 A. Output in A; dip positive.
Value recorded 6.6 A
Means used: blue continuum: 14.3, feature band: 12.5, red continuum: 21.9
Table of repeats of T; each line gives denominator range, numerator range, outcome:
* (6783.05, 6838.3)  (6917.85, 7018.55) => 1.69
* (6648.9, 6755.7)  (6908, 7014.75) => 1.61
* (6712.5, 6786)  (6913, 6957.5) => 1.51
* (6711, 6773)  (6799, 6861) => 1.07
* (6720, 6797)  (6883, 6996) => 1.53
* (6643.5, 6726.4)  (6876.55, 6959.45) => 1.29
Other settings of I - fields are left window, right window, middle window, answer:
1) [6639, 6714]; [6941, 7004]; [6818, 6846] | 0.33 mag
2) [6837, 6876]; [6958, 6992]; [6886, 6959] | 0.05 mag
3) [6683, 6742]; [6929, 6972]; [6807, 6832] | 0.23 mag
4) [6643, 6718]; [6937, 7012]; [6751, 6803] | 0.27 mag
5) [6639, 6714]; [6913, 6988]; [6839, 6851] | 0.26 mag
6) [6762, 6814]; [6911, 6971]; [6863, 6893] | 0.16 mag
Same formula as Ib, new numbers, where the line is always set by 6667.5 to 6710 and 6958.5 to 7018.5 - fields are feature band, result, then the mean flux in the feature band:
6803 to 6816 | 3.3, 13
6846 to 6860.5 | 4.2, 13.2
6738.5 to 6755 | 3.3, 12.5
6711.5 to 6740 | 5.0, 12.4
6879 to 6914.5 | 8.2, 15.1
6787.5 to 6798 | 2.9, 12.2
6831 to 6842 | 2.7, 13.5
